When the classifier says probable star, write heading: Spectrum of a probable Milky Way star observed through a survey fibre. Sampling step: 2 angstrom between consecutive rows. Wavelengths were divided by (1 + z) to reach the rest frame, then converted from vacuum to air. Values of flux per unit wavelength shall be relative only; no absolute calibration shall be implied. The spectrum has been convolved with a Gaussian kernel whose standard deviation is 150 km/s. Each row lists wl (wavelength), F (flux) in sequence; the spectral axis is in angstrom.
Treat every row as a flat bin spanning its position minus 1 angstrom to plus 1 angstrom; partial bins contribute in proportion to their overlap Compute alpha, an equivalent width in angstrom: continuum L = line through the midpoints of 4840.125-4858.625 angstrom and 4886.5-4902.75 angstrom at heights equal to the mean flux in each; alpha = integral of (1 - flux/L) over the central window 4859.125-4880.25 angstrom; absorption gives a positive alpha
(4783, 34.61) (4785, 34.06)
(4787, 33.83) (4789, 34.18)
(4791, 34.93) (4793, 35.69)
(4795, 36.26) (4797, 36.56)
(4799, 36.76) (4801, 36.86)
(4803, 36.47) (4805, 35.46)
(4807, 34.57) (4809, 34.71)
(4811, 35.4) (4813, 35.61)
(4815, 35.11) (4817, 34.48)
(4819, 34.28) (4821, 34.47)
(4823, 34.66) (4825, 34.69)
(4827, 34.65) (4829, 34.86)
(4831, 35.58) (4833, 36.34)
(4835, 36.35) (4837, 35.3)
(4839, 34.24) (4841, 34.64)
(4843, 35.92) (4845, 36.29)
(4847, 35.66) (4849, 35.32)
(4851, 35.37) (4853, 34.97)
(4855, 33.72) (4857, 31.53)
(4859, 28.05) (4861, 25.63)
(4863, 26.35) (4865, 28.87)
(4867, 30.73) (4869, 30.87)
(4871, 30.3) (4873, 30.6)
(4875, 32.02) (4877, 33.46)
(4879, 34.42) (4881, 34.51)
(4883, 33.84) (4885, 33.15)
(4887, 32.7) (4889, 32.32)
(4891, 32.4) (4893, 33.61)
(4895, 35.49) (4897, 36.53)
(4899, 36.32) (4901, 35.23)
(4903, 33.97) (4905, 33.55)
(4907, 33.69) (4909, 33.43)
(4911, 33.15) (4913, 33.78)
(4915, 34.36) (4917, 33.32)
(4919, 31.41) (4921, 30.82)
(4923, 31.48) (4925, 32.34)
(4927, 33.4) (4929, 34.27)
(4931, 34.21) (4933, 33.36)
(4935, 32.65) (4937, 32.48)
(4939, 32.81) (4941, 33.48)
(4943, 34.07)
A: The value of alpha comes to 2.58 angstrom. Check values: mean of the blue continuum 34.6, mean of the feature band 30.3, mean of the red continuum 34.4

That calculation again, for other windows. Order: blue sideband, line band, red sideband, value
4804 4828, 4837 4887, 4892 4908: 3.2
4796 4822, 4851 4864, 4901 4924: 1.5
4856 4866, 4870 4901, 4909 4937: -3.6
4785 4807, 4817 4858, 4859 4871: -4.7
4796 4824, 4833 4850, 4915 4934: -0.4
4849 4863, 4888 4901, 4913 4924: -1.0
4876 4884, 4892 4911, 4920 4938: -0.6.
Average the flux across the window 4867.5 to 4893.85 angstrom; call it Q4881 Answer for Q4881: 32.6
